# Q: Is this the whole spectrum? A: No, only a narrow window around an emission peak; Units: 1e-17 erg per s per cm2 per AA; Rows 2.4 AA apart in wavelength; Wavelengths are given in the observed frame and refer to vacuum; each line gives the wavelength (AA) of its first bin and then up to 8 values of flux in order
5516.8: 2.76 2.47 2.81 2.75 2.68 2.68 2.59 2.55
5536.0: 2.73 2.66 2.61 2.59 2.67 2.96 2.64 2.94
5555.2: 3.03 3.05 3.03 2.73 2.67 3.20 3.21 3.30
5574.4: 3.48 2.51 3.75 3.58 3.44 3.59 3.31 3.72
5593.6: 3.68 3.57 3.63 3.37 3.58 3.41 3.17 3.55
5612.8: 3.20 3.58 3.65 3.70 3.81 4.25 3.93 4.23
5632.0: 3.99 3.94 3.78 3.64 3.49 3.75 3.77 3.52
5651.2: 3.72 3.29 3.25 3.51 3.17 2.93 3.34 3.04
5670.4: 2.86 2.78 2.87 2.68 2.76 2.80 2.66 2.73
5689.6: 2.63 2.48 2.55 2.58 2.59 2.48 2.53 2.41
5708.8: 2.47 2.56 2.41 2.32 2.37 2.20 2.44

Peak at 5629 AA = C III] 1909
